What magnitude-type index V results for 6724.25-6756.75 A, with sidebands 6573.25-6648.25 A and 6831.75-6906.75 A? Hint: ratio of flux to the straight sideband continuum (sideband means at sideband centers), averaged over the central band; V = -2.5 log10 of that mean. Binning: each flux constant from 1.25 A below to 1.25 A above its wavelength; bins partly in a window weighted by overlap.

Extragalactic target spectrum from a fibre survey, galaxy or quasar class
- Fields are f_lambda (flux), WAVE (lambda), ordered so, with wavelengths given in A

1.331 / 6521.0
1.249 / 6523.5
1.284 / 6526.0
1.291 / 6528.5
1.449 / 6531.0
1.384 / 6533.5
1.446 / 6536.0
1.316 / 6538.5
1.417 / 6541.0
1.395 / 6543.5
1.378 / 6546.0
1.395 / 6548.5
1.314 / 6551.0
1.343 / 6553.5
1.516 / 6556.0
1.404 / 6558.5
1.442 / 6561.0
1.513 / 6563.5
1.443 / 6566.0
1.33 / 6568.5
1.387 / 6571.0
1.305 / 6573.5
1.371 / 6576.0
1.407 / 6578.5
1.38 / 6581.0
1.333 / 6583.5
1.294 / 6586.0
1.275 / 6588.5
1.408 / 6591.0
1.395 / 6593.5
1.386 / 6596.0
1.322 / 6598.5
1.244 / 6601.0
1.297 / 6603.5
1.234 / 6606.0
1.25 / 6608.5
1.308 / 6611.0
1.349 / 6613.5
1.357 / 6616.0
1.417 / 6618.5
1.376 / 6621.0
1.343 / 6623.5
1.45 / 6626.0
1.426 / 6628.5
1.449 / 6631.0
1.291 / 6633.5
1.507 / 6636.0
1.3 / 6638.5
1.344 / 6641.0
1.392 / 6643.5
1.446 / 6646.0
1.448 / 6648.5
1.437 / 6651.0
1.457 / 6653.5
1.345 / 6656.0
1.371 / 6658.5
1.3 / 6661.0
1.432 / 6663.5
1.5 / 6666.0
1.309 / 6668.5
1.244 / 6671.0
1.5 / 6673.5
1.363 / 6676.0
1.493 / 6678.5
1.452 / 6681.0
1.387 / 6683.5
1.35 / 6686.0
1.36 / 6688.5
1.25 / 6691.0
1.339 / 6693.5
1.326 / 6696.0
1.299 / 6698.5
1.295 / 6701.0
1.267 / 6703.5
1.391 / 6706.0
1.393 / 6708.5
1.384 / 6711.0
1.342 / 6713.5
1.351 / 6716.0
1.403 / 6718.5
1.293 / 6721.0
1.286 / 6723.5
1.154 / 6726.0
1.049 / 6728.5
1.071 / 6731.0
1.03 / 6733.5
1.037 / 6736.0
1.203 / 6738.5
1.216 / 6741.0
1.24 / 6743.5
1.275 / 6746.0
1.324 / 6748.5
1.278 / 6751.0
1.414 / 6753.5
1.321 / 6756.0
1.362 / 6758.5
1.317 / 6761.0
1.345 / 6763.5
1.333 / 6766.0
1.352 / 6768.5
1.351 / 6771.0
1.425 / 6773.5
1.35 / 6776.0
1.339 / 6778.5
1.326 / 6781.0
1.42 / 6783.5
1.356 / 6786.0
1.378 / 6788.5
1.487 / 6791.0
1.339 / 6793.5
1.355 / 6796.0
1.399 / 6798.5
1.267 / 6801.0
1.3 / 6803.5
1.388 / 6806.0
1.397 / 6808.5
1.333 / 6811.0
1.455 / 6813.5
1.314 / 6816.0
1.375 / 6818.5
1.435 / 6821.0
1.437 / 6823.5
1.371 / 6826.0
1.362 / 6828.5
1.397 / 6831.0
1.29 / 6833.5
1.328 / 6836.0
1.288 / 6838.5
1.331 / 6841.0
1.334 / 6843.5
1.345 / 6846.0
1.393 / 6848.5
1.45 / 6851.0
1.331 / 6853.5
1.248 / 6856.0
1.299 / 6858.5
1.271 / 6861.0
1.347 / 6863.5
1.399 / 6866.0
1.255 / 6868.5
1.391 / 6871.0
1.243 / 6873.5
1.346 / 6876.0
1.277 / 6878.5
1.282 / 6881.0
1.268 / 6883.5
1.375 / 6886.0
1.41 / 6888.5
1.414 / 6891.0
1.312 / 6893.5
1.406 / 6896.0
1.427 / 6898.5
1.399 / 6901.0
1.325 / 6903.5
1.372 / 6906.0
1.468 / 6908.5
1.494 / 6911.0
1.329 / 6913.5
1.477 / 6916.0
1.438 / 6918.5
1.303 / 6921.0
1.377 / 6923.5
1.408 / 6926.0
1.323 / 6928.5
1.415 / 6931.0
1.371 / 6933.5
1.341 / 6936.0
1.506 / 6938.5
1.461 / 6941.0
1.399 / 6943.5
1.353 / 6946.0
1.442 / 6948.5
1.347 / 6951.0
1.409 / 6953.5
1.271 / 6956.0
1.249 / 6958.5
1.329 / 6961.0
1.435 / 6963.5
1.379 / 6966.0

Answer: 0.126 mag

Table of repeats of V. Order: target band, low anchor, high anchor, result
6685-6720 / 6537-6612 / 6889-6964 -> 0.025 mag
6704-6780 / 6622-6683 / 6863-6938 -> 0.082 mag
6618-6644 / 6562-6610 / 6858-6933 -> -0.033 mag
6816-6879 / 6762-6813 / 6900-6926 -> 0.030 mag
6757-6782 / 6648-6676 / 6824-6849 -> 0.011 mag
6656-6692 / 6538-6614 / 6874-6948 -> -0.010 mag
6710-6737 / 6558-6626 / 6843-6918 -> 0.117 mag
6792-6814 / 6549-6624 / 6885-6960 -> 0.016 mag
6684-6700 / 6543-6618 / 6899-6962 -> 0.036 mag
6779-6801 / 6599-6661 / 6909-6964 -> 0.002 mag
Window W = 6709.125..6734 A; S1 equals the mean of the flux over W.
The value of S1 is 1.25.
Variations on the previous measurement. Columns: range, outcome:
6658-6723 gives 1.36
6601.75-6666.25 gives 1.37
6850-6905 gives 1.34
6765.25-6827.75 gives 1.37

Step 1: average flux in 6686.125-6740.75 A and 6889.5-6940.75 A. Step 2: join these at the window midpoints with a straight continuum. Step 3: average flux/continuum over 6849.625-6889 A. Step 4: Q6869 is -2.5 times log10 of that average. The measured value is 0.03 mag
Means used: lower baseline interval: 1.26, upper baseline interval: 1.4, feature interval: 1.32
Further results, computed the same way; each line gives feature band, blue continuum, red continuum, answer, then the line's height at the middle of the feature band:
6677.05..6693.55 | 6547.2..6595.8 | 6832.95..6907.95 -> -0.010 mag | 1.37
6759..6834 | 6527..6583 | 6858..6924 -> 0.001 mag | 1.37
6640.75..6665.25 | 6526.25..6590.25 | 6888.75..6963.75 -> -0.016 mag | 1.38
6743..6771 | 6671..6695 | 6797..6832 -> 0.039 mag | 1.38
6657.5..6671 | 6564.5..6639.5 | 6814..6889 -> -0.015 mag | 1.35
